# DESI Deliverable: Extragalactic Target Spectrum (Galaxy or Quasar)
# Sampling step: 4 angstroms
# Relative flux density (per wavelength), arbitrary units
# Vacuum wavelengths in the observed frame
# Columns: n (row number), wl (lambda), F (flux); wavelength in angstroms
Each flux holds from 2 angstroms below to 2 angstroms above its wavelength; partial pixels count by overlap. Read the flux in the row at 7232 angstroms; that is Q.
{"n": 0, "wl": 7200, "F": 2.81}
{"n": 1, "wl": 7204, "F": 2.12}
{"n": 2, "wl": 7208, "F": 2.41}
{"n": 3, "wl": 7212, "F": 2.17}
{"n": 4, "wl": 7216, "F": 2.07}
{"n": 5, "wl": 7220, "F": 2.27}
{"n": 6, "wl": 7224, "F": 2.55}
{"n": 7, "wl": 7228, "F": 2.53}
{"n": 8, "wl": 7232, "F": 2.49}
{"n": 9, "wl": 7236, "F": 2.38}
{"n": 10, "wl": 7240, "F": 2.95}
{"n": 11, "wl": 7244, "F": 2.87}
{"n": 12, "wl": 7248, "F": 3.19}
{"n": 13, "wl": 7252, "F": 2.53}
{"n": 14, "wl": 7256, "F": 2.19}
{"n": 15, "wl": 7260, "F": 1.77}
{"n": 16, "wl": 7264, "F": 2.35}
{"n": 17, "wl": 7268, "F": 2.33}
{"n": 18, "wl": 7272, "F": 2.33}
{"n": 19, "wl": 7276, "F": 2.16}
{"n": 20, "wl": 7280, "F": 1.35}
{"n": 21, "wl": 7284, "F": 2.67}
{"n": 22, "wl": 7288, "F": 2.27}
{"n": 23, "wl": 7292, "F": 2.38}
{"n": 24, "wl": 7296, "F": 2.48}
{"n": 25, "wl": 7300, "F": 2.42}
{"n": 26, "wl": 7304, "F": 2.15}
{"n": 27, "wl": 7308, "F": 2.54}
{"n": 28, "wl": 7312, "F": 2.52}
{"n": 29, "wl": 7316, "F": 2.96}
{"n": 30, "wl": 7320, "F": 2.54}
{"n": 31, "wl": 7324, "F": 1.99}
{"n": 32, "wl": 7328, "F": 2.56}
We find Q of 2.49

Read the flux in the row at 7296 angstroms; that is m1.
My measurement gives 2.48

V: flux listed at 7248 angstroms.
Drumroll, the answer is 3.19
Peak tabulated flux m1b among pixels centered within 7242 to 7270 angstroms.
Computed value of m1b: 3.19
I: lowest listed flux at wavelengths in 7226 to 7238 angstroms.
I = 2.38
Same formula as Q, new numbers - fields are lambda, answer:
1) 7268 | 2.33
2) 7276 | 2.16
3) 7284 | 2.67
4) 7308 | 2.54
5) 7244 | 2.87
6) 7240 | 2.95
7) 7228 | 2.53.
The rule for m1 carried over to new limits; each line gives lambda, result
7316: 2.96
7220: 2.27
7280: 1.35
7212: 2.17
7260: 1.77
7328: 2.56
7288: 2.27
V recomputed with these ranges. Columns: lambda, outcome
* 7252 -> 2.53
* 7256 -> 2.19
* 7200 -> 2.81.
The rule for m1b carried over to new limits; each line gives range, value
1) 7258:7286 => 2.67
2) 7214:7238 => 2.55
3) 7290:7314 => 2.54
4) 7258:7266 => 2.35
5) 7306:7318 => 2.96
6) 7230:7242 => 2.95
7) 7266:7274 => 2.33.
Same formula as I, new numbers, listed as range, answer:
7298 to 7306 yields 2.15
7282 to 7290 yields 2.27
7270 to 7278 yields 2.16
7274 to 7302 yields 1.35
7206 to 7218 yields 2.07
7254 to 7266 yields 1.77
